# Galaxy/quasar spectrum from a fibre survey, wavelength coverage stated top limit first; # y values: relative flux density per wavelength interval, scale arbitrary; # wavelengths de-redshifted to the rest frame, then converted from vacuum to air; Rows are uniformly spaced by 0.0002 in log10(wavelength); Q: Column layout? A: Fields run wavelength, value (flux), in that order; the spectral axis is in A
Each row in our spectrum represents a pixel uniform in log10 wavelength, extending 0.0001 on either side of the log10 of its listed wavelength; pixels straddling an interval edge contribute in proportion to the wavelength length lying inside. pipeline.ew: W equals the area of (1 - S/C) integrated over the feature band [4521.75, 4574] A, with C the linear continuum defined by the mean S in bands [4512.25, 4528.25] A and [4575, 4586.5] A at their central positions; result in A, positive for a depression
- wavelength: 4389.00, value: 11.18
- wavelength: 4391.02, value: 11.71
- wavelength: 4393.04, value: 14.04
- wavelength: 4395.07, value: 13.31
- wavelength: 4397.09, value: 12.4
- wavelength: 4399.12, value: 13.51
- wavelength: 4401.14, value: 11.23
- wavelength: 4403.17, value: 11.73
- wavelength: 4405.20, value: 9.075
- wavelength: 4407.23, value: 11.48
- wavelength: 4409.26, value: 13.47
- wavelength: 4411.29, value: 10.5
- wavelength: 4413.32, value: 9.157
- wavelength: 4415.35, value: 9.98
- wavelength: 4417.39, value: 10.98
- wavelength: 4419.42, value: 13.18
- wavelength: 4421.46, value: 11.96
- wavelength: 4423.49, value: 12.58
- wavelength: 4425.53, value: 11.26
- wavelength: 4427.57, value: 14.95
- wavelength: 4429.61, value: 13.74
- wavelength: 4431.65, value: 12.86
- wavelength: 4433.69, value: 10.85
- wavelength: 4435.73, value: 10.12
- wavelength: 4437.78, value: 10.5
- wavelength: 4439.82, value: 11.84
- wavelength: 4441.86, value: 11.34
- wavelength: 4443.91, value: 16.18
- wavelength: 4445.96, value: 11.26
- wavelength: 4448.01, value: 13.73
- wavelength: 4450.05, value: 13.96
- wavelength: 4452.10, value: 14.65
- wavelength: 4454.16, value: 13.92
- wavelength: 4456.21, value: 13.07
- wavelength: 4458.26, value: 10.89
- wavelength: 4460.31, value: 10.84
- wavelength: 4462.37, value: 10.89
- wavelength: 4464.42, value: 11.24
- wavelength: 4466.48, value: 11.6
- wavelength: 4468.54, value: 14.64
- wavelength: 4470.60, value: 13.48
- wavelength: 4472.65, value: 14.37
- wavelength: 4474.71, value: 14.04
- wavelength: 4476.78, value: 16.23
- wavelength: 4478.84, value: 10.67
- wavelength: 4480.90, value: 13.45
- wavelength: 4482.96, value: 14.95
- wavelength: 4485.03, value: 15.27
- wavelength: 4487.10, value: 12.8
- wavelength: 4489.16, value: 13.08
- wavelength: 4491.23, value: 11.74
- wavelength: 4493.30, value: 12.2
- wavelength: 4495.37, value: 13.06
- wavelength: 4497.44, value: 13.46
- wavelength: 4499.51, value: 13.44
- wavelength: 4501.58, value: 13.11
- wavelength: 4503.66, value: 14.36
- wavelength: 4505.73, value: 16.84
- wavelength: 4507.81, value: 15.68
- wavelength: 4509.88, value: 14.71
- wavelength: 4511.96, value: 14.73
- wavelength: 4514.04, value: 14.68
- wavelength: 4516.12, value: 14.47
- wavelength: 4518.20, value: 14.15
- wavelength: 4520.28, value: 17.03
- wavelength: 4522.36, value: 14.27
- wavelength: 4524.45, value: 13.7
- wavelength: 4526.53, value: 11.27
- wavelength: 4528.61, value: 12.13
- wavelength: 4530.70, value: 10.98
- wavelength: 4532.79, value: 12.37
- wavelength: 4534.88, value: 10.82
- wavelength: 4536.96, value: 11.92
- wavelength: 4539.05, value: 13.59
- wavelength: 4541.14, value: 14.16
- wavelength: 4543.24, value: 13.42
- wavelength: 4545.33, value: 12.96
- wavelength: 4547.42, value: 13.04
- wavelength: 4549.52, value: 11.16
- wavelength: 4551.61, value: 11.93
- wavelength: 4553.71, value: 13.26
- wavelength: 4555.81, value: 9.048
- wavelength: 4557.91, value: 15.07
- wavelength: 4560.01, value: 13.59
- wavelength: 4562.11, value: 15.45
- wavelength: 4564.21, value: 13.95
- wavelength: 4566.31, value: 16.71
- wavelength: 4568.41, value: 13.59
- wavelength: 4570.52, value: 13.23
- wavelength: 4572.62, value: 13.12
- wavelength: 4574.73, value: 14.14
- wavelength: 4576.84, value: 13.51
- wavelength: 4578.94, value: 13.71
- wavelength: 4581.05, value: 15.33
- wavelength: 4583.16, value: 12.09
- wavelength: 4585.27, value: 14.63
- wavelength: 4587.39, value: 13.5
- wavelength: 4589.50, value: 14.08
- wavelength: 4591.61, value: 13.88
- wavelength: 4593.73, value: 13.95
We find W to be 3.86 A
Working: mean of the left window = 14.2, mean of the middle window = 13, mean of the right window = 13.9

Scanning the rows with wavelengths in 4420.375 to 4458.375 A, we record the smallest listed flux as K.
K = 10.12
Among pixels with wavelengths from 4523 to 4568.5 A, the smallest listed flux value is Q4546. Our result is 9.048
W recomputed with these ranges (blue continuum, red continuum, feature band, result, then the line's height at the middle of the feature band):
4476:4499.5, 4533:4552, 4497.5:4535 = -2.7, 12.9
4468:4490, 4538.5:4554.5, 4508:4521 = -1.5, 13.4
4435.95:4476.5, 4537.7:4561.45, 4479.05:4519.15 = -3.5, 12.8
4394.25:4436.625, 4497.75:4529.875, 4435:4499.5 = 1.0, 13.1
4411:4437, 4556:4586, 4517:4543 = 0.6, 13.4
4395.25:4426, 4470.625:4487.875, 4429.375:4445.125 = 0.5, 12.5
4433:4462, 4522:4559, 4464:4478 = -1.5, 12.4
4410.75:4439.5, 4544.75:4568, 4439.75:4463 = -1.6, 12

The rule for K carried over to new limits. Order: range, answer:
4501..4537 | 10.82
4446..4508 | 10.67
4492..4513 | 12.2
